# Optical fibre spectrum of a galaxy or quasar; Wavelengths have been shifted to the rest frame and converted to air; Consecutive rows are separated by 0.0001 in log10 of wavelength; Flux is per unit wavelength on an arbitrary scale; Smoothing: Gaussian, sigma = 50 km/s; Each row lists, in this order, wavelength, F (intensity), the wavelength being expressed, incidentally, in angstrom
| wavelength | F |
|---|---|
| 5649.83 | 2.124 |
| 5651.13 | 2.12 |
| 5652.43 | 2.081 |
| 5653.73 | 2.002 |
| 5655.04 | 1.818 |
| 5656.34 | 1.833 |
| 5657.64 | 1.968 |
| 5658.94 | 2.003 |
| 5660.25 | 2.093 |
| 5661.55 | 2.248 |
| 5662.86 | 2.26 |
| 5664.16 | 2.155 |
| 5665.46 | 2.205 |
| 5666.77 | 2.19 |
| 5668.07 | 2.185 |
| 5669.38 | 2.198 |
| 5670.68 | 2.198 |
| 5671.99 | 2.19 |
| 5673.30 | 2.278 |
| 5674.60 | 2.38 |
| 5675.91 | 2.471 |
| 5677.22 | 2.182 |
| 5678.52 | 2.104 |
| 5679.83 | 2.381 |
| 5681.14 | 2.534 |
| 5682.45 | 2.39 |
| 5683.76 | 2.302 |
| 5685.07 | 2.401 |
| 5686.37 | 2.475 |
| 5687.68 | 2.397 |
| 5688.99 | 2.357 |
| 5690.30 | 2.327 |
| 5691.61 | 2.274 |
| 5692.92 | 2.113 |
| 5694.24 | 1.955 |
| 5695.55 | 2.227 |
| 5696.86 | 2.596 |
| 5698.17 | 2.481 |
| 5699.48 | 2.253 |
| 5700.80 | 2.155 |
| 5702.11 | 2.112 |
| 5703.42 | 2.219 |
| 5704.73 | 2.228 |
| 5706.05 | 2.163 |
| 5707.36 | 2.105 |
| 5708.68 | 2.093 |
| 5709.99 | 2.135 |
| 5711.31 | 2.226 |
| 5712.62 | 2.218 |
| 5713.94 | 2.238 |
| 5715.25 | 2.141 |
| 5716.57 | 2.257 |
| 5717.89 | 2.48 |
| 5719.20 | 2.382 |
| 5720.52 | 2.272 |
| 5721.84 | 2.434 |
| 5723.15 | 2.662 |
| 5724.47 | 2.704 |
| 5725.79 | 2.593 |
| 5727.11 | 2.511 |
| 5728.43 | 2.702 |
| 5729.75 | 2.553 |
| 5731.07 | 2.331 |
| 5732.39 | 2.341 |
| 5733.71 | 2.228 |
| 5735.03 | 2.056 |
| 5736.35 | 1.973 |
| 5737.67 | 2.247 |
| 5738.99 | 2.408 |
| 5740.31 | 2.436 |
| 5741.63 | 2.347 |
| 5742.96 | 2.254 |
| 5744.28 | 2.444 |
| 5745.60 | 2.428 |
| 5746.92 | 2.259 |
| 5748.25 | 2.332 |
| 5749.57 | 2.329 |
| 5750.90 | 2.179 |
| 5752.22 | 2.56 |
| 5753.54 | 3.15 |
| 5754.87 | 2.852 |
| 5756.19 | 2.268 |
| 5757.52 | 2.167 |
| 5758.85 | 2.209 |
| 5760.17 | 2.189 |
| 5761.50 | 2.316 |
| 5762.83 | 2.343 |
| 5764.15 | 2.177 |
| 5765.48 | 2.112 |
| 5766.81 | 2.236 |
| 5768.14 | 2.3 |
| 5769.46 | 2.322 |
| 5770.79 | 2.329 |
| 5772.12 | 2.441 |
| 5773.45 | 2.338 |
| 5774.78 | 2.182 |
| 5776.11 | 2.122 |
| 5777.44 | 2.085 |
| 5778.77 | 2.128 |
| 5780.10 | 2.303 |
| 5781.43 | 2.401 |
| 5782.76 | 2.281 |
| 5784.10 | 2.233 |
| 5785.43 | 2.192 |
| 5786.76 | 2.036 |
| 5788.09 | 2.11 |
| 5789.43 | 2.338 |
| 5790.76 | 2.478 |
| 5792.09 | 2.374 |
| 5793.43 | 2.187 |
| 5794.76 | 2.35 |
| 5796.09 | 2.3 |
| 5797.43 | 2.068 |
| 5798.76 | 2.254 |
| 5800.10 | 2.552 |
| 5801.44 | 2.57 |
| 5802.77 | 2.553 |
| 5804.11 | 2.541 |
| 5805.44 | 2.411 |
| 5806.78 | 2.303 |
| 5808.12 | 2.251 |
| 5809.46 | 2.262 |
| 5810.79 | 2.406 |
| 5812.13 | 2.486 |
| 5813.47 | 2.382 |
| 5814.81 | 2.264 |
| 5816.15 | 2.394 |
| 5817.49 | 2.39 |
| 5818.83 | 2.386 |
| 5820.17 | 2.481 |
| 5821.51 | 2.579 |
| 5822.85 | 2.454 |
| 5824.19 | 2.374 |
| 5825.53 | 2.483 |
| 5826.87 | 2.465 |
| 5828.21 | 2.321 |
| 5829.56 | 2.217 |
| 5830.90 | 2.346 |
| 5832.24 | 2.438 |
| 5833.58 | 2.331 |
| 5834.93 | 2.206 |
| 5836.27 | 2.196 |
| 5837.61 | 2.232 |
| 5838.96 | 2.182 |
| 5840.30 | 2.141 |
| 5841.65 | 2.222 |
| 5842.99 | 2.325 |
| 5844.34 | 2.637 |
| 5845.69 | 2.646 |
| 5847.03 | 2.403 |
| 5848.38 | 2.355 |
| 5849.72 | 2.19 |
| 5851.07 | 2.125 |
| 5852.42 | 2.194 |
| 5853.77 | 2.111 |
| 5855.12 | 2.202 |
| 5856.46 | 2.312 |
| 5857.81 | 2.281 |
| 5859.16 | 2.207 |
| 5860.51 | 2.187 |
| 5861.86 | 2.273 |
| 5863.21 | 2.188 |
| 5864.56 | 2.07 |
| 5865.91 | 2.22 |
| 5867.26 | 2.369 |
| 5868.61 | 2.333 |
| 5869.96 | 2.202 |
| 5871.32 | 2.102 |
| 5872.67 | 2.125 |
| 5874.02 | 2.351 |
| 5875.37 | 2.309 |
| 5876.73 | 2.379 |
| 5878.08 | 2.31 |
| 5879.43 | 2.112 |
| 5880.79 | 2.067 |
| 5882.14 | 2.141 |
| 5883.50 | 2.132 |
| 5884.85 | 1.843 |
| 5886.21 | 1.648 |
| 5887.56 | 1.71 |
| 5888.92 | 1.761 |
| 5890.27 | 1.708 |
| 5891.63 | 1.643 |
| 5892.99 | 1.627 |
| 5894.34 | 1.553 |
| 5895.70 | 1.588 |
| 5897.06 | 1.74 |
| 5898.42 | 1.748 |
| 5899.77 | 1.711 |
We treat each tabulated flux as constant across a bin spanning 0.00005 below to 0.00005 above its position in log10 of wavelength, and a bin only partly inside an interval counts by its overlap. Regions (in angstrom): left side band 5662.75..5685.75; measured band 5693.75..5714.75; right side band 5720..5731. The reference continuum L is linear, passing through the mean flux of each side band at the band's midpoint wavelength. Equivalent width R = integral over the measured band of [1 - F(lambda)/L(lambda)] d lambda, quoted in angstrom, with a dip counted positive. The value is 1.9 angstrom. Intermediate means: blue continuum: 2.28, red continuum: 2.54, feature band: 2.21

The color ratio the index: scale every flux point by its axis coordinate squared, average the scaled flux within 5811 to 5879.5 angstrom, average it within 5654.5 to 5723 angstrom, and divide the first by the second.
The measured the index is 1.09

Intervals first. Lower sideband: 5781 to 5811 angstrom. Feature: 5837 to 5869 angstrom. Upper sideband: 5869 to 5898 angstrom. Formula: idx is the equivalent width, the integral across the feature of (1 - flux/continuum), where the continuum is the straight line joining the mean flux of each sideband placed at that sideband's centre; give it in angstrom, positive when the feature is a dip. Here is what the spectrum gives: -2.8 angstrom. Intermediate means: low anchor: 2.32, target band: 2.27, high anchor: 1.96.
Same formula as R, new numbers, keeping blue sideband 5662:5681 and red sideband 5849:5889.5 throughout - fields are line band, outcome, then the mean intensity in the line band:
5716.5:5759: -3.71 angstrom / 2.41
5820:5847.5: -2.49 angstrom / 2.36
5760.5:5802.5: -1.56 angstrom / 2.27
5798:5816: -1.81 angstrom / 2.4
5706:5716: 0.28 angstrom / 2.17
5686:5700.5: -0.45 angstrom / 2.31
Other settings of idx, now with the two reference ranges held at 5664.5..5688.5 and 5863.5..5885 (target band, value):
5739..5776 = -1.5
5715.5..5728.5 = -1.1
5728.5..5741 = -0.2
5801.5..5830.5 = -2.2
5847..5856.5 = 0.0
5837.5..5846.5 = -0.5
